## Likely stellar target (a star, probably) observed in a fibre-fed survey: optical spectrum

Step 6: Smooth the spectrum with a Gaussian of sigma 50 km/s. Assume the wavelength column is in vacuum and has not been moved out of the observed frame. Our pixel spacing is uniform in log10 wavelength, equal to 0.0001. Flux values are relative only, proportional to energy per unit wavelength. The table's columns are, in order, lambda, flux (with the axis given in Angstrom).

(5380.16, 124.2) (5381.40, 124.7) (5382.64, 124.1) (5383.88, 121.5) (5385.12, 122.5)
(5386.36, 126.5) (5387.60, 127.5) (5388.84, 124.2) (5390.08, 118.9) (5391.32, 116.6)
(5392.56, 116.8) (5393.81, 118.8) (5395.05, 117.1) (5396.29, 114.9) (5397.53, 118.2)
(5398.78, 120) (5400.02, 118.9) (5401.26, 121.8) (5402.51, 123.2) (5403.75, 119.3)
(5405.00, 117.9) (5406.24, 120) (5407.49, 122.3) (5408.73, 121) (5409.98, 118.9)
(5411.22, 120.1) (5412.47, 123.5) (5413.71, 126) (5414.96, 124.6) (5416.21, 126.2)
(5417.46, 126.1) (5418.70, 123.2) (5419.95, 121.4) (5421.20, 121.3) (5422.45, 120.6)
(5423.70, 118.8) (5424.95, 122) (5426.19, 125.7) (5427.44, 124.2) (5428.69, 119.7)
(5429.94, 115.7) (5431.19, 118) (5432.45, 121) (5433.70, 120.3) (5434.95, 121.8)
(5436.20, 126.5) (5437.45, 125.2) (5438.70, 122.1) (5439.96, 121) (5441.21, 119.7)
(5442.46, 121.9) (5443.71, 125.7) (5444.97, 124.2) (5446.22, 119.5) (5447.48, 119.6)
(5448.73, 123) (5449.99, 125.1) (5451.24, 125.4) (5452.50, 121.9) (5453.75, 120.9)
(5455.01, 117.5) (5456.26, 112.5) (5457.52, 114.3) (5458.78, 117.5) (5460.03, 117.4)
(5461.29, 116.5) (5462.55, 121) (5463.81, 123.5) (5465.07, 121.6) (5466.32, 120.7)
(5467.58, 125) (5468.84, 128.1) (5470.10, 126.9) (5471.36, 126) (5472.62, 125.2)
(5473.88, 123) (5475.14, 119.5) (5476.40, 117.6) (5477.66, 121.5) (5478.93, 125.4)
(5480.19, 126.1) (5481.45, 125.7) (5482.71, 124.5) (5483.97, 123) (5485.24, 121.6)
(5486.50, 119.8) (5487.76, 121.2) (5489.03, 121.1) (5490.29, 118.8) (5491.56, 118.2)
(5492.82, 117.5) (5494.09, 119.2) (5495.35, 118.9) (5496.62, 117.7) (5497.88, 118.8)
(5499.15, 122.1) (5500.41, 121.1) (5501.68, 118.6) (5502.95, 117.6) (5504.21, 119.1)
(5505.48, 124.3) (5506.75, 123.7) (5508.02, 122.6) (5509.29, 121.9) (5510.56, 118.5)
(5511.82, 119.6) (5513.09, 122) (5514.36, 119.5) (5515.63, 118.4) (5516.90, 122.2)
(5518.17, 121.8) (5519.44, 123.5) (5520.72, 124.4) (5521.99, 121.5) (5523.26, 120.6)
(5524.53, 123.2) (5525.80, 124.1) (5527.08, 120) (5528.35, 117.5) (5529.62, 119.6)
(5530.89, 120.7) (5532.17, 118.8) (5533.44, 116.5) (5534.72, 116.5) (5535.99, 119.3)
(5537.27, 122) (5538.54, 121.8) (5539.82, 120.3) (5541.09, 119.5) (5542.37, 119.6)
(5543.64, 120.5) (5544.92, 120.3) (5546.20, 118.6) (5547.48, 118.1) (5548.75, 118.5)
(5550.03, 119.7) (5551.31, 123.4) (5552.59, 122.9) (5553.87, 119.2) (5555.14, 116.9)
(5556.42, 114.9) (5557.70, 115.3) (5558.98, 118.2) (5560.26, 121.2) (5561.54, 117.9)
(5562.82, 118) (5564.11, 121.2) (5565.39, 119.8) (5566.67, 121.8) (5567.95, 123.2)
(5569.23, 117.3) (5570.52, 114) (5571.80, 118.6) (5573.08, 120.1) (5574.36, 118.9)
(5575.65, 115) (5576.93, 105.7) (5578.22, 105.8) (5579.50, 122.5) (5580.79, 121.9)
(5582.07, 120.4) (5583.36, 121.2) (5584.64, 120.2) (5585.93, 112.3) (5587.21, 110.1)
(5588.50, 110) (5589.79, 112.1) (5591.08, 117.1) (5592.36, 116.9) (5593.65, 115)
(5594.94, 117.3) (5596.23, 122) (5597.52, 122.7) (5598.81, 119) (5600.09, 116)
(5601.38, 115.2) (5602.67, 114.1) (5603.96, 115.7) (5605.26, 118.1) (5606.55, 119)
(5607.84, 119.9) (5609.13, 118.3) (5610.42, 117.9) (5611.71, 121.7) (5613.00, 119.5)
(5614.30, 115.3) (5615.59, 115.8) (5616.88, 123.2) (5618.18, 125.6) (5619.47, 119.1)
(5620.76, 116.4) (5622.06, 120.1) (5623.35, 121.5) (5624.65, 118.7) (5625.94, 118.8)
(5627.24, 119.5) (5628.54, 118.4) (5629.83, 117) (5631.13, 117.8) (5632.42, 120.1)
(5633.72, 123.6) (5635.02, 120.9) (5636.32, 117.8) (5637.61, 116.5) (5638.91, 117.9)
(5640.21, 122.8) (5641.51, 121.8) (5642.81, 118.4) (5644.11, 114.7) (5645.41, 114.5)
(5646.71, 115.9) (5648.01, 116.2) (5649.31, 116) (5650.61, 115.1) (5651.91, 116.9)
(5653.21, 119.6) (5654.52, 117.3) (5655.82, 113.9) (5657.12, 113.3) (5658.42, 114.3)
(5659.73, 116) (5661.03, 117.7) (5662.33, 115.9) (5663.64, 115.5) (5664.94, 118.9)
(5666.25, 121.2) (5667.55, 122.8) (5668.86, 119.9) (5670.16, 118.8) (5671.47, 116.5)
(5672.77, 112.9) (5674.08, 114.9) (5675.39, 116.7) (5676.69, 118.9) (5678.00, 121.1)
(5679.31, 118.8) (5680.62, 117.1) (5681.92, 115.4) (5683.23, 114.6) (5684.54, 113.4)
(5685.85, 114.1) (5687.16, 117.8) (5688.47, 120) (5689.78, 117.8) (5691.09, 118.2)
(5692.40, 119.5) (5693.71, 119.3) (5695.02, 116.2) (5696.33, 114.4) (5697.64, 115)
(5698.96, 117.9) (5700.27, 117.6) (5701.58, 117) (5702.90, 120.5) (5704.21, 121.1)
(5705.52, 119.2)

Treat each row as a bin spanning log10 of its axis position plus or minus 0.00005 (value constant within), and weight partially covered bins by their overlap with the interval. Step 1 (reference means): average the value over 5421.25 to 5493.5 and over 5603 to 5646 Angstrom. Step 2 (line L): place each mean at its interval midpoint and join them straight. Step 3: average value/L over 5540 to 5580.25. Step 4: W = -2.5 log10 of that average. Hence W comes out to 0.01 mag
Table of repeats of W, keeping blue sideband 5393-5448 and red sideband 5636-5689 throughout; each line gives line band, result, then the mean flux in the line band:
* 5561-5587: 0.009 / 118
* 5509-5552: -0.009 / 120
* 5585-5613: 0.013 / 117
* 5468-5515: -0.013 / 122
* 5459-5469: -0.007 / 121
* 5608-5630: -0.013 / 119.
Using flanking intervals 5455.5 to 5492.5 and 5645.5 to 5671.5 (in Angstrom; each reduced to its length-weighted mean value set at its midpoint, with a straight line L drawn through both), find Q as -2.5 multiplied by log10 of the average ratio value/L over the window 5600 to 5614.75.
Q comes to 0.01 mag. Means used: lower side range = 121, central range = 118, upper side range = 117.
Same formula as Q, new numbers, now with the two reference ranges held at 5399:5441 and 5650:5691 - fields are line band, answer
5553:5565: 0.008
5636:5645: -0.008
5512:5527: -0.017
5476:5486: -0.024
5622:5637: -0.016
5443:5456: -0.008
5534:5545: -0.004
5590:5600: 0.002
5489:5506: 0.007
